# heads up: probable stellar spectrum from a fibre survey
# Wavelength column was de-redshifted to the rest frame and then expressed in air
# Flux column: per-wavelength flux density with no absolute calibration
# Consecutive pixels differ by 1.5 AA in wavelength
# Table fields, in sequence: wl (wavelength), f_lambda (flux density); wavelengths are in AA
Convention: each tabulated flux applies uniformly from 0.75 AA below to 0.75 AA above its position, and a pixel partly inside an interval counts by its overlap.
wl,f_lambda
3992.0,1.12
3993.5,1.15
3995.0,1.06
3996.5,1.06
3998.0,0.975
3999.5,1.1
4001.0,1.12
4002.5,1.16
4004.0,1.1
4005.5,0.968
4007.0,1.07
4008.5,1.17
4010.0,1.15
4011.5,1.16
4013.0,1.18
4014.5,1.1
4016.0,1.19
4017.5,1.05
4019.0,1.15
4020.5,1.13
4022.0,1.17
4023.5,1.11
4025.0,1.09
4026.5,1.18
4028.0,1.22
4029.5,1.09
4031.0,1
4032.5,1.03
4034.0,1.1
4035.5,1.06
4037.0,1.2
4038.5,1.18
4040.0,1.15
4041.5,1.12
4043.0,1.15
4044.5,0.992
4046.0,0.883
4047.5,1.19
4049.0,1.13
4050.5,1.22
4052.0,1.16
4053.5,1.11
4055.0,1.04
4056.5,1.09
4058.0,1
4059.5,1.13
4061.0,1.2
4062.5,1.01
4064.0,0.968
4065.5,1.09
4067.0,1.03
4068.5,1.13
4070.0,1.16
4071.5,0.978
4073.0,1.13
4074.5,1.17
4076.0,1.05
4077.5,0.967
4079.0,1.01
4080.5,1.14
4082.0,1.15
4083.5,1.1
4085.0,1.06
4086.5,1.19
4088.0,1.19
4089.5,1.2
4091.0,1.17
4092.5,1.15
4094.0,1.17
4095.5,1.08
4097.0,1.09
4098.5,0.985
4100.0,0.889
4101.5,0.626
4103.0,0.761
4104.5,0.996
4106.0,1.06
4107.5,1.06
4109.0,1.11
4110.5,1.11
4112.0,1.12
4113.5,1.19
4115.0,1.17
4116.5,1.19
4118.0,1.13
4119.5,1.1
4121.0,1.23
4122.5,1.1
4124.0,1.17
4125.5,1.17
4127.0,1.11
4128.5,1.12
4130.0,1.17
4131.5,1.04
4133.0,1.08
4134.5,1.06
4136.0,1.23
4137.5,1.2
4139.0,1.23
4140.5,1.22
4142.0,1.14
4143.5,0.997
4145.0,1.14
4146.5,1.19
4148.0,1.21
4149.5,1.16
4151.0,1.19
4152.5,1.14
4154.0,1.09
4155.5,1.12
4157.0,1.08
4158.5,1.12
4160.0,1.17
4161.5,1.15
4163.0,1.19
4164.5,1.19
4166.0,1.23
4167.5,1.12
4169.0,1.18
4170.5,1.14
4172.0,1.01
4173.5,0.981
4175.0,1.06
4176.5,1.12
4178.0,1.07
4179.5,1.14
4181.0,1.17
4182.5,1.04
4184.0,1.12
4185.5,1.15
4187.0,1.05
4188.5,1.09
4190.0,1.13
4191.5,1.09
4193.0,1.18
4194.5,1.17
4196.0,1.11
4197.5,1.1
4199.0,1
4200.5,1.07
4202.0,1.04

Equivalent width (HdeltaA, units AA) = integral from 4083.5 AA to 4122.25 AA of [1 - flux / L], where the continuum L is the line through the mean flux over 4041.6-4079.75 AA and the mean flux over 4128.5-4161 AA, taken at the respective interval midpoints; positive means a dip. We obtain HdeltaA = 1.0 AA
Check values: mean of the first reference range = 1.08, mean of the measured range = 1.08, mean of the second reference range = 1.14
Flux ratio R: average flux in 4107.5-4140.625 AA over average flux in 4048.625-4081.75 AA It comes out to 1.1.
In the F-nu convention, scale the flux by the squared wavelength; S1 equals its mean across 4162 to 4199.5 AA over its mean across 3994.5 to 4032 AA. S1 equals 1.09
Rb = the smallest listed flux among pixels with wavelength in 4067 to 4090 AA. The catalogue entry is 0.967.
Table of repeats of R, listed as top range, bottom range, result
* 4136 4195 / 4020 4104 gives 1.05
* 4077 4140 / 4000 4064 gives 0.99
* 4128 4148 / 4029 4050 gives 1.05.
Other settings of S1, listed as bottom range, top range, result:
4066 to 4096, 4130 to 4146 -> 1.05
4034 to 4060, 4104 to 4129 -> 1.05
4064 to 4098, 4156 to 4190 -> 1.06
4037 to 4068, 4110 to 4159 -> 1.09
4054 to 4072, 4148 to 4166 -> 1.13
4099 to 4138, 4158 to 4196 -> 1.07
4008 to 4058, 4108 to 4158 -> 1.07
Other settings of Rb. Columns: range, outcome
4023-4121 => 0.626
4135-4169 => 0.997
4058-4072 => 0.968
